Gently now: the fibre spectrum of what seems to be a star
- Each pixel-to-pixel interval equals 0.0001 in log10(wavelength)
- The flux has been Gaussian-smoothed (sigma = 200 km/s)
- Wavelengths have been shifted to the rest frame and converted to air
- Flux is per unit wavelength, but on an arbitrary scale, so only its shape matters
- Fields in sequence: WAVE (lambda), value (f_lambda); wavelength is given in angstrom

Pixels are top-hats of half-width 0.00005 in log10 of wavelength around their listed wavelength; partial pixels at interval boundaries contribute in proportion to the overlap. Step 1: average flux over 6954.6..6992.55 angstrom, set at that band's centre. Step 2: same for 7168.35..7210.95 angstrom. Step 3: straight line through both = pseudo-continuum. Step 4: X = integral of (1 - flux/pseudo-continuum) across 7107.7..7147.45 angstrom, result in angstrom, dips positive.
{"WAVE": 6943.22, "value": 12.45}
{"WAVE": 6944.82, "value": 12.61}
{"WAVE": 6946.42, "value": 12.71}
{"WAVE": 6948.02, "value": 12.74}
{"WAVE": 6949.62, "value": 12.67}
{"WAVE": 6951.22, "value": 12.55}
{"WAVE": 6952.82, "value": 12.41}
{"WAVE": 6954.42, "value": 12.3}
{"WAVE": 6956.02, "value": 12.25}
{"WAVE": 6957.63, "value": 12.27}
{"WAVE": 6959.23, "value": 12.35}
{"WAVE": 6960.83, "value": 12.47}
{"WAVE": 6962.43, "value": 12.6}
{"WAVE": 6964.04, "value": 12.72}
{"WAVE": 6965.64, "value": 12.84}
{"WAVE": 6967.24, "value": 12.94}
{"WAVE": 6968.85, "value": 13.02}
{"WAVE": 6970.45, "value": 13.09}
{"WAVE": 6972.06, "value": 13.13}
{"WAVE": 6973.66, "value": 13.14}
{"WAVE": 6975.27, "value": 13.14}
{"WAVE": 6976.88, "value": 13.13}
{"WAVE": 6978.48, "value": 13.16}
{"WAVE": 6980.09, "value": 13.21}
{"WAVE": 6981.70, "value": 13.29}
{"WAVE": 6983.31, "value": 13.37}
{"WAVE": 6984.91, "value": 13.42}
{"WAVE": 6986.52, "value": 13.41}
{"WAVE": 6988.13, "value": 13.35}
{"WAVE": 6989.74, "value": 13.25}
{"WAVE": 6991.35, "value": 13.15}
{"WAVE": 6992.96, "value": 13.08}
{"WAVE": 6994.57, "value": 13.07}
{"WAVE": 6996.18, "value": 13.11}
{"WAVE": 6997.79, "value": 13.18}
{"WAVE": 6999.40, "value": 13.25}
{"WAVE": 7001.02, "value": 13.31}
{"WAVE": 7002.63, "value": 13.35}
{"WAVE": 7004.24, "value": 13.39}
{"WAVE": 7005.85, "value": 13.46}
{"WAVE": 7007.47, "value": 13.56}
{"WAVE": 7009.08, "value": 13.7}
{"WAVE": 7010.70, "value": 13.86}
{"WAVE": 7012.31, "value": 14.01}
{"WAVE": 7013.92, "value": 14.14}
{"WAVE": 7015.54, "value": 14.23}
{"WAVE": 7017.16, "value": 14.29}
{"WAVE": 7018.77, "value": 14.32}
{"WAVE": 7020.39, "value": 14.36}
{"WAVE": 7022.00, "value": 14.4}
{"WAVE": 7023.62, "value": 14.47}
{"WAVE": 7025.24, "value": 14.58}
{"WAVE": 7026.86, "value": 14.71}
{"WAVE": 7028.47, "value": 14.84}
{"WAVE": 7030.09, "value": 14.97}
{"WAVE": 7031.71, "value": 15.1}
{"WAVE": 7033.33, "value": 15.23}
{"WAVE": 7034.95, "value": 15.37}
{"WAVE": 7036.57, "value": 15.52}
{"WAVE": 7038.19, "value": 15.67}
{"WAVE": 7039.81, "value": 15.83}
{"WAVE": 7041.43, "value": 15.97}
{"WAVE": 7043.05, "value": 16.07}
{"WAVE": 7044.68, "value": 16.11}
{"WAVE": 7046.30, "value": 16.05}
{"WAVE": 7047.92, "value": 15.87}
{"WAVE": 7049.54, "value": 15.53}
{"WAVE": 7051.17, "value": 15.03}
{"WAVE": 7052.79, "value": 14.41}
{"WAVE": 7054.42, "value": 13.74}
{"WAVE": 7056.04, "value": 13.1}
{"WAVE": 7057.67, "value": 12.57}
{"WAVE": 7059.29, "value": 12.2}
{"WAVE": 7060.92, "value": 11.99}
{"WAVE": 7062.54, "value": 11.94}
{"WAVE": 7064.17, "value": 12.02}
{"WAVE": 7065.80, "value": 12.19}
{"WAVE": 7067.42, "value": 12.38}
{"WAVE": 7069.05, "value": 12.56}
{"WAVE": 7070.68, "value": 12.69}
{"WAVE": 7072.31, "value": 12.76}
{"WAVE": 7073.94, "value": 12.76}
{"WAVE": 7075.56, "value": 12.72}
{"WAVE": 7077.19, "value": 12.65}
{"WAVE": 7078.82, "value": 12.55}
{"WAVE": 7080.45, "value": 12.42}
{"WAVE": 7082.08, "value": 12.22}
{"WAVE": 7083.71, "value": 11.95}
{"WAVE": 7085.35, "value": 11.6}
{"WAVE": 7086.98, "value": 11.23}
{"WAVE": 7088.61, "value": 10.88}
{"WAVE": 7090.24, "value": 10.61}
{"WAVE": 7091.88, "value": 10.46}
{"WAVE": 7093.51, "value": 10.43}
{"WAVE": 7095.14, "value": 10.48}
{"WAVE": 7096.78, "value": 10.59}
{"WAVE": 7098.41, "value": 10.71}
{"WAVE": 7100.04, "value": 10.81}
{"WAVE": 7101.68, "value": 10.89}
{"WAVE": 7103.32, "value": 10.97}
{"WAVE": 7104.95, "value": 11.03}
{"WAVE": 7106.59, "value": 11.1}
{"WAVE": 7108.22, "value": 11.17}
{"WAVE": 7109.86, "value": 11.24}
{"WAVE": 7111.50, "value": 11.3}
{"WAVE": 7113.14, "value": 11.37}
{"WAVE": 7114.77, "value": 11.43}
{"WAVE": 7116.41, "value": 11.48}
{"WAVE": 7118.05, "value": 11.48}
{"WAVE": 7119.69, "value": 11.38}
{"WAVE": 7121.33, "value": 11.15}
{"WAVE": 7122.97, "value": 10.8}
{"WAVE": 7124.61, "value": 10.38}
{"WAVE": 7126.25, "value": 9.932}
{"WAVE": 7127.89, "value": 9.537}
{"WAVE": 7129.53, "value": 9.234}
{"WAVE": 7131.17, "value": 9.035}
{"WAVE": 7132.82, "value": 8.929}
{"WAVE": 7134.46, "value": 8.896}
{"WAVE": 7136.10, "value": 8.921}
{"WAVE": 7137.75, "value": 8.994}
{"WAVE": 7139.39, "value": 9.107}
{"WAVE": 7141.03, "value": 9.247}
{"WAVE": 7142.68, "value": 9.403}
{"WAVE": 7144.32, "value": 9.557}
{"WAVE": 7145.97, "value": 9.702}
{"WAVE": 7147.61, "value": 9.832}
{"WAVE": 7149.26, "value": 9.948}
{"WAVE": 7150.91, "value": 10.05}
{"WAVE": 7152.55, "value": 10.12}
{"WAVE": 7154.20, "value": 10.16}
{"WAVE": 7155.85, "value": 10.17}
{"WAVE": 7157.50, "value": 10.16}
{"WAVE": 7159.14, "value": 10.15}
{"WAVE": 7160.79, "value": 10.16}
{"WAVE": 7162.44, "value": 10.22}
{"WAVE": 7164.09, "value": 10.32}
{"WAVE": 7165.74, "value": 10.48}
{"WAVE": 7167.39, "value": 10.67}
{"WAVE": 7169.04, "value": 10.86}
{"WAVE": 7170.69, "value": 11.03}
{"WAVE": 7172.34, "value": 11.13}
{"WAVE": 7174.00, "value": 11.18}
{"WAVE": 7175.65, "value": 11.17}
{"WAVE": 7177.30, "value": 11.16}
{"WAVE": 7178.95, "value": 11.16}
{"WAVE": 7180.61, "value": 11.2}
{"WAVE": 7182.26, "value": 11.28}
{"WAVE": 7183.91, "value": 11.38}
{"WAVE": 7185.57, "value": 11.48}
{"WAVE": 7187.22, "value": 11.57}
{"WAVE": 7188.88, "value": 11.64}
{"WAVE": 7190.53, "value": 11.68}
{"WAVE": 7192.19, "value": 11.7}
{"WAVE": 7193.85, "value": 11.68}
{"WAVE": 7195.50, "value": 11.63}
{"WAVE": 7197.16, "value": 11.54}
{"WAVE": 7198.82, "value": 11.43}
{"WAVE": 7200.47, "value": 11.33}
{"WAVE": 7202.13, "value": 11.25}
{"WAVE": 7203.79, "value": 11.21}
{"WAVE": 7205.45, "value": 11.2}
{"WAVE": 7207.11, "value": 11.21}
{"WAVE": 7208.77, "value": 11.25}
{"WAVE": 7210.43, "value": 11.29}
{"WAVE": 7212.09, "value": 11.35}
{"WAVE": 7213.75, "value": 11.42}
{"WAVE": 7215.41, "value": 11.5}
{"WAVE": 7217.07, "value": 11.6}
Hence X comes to 5.6 angstrom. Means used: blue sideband 13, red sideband 11.3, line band 10.1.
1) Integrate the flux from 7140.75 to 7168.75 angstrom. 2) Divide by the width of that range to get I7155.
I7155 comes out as 10.1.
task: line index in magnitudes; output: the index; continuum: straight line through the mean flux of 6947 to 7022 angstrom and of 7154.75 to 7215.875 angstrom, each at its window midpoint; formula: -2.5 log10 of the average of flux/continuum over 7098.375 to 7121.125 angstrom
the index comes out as 0.07 mag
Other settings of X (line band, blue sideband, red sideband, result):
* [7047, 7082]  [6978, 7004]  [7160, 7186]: -2.1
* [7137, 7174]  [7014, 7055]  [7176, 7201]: 6.4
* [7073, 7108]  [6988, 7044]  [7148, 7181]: 2.9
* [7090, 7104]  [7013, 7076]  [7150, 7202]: 2.4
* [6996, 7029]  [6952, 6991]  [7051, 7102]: -3.6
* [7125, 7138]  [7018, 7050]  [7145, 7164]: 2.1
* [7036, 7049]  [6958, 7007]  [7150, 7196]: -3.6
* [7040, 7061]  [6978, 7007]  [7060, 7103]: -4.1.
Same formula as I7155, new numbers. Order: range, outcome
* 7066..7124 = 11.5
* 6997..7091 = 13.7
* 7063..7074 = 12.4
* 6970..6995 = 13.2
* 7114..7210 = 10.6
